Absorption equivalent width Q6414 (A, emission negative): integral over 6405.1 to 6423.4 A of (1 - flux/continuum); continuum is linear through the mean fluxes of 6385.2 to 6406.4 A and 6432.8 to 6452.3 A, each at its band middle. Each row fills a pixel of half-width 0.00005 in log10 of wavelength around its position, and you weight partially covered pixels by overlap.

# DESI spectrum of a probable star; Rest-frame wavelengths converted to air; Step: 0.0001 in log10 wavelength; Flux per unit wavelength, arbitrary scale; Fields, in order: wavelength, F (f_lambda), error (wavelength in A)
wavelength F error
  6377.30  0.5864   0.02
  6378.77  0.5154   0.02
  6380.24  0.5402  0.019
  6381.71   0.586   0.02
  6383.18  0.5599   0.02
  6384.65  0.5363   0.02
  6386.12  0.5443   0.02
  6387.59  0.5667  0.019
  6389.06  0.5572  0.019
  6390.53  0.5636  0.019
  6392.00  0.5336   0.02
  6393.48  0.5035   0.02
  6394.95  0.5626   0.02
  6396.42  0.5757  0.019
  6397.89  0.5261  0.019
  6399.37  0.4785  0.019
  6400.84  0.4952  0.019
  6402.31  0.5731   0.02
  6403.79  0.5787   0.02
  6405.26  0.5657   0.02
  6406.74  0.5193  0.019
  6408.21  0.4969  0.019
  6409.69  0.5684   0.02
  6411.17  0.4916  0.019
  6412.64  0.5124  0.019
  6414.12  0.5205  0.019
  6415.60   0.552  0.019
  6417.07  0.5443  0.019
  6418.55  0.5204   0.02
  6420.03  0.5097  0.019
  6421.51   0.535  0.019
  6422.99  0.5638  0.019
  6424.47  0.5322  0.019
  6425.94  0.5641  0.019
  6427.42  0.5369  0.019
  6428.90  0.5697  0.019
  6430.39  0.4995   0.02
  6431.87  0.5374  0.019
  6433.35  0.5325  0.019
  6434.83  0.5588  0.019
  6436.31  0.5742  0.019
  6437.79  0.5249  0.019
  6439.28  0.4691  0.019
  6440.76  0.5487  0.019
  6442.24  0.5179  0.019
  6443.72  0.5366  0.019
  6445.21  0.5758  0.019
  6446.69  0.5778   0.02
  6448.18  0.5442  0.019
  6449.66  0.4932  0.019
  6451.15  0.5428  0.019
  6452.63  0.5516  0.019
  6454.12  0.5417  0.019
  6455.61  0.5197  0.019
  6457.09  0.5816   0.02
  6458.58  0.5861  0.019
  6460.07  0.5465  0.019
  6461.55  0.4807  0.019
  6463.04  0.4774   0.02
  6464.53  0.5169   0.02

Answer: 0.4 A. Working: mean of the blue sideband 0.544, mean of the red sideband 0.539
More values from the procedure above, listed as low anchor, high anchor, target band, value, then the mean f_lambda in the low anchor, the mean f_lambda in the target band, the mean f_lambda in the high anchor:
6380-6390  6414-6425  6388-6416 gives 0.5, 0.557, 0.536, 0.535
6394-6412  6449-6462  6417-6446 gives 0.0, 0.536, 0.537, 0.54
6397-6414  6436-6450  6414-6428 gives -0.2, 0.528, 0.539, 0.536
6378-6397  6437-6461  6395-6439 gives 0.7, 0.549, 0.536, 0.541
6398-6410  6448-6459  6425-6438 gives -0.1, 0.533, 0.545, 0.544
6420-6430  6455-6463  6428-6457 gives 0.1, 0.545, 0.539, 0.538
